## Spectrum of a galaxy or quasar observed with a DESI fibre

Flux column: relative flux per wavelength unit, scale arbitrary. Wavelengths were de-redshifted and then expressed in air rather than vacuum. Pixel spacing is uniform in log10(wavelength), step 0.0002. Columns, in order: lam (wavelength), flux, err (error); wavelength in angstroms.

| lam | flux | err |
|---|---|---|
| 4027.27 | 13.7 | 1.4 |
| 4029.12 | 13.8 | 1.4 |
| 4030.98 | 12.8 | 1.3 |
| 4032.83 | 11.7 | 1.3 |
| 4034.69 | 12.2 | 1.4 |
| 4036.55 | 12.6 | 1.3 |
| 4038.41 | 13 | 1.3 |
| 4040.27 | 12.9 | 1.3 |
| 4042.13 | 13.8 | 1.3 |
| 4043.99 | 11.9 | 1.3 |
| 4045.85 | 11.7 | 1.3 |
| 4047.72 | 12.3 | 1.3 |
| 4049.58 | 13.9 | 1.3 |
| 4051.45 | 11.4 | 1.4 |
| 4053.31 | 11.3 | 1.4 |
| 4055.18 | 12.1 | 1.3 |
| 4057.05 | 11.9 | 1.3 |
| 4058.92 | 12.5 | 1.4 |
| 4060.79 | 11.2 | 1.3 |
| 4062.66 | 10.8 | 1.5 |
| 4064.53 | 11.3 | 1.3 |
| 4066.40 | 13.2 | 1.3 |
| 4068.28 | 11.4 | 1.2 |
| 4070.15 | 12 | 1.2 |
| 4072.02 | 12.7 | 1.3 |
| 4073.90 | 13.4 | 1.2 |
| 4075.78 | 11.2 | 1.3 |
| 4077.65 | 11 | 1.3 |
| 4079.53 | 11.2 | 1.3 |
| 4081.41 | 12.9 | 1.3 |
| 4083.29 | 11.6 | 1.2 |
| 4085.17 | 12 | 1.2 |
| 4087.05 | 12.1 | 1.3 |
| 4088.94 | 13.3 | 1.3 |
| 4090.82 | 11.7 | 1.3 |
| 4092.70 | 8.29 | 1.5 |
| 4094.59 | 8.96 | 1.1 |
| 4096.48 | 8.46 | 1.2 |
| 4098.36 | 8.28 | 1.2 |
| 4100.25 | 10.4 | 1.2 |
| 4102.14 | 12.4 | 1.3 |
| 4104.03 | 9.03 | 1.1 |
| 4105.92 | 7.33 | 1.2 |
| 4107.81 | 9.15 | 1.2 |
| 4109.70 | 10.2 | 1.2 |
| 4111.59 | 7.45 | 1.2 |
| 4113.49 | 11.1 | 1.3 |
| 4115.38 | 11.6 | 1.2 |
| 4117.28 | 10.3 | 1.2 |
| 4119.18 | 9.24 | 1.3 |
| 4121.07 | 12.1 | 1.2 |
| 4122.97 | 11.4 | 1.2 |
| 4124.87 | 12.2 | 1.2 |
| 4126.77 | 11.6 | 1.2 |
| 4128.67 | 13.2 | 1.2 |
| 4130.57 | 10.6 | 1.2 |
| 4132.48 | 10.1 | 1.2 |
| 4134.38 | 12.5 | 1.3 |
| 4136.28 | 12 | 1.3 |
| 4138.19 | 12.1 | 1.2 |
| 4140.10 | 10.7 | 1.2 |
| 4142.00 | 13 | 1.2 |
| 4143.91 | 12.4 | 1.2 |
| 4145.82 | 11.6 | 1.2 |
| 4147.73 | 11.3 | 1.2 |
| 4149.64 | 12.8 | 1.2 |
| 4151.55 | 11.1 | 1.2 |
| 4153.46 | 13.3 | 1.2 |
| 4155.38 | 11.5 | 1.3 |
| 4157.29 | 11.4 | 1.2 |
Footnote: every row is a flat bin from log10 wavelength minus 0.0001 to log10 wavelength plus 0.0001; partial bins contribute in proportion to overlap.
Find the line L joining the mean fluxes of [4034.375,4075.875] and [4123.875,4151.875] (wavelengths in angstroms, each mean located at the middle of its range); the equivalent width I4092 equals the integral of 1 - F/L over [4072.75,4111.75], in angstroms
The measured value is 4.8 angstroms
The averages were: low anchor 12.2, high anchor 11.8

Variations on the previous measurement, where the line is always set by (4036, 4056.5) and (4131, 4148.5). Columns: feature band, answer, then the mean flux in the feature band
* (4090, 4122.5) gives 5.9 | 9.78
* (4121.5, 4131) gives -0.1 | 11.9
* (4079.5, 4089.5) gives -0.1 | 12.2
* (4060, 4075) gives 0.3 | 12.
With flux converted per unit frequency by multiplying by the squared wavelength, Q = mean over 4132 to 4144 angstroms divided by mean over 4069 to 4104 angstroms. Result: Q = 1.1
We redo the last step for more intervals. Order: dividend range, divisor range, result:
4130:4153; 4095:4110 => 1.28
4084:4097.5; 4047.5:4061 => 0.90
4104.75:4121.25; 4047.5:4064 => 0.84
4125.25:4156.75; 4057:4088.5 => 1.03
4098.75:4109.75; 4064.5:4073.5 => 0.80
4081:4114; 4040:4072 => 0.86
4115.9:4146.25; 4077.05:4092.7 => 1.00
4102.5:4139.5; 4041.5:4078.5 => 0.92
